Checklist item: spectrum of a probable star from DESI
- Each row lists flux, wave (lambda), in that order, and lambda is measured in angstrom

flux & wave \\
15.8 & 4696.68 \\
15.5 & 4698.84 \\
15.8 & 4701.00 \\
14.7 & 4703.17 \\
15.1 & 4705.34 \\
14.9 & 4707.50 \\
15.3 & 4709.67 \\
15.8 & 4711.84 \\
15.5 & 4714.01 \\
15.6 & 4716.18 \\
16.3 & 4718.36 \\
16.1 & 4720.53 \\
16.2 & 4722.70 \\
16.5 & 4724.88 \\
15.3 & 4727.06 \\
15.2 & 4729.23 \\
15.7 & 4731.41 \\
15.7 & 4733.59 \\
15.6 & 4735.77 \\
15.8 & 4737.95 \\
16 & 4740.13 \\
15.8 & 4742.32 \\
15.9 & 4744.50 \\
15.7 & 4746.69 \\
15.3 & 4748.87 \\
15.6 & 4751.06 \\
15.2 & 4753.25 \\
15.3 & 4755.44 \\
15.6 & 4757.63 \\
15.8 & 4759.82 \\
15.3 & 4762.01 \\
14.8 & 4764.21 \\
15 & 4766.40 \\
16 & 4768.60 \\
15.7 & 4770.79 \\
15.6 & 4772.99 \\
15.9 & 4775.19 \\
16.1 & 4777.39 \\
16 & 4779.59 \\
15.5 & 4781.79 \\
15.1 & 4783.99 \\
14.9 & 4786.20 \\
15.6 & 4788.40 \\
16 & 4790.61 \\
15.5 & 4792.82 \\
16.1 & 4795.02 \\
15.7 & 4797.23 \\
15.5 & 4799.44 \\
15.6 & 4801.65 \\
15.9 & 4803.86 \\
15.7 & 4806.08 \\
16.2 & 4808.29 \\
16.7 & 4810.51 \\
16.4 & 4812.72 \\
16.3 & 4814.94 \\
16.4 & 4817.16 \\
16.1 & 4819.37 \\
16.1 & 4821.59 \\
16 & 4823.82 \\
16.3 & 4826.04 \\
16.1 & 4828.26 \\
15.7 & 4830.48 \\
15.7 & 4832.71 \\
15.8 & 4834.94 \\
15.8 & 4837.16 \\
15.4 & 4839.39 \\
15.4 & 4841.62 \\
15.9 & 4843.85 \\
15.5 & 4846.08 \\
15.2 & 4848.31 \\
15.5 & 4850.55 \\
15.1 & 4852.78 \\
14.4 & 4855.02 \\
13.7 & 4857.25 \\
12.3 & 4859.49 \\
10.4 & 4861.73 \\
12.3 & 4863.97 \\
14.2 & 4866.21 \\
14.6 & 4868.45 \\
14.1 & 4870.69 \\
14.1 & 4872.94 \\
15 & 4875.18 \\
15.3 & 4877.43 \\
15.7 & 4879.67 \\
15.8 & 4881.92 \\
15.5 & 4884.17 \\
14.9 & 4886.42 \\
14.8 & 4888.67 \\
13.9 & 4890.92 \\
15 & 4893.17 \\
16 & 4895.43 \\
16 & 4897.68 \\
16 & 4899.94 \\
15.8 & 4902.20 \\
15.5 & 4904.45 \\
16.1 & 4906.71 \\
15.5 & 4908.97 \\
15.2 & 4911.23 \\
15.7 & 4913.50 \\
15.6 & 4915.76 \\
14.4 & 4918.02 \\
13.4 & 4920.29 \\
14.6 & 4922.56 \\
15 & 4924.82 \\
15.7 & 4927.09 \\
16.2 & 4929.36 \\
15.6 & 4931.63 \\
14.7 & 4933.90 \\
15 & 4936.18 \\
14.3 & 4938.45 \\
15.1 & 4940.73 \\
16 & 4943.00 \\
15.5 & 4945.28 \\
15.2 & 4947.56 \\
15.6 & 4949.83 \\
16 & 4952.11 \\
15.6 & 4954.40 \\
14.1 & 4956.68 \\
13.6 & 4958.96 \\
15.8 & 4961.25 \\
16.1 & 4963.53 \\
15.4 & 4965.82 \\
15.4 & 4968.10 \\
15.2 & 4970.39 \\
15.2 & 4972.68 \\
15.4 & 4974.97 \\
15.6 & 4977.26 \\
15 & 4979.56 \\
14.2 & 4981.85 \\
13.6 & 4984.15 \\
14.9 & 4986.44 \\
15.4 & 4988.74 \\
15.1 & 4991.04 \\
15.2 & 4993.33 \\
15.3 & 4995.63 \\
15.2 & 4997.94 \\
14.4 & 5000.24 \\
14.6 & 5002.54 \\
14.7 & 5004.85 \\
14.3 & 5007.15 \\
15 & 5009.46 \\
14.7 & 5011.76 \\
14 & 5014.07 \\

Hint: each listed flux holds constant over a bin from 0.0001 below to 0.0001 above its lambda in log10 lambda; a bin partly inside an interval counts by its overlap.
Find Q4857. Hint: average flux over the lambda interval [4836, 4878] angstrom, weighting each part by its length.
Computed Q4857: 14.4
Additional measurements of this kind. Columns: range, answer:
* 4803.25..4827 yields 16.2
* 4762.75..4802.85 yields 15.6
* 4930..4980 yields 15.3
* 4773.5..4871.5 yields 15.3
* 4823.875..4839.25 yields 15.9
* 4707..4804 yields 15.6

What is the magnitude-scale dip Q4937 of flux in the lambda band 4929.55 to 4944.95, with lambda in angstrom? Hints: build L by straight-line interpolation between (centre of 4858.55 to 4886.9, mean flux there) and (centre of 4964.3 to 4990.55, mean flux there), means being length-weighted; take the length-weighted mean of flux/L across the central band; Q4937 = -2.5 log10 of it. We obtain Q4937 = -0.04 mag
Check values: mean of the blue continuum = 14.2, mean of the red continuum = 15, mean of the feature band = 15.2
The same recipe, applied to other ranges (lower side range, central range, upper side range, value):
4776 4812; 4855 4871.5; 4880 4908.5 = 0.181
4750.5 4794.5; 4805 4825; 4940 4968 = -0.050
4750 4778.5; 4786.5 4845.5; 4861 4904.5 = -0.049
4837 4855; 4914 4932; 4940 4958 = 0.022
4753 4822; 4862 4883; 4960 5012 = 0.076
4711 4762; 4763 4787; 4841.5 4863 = -0.020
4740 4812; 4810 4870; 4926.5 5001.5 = 0.025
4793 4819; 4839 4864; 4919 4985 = 0.104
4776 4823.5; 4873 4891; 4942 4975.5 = 0.033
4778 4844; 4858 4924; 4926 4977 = 0.057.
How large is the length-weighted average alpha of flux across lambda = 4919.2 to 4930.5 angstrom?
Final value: 15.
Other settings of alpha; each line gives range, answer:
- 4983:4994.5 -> 14.9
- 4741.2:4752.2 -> 15.7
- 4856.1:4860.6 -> 13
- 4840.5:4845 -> 15.7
